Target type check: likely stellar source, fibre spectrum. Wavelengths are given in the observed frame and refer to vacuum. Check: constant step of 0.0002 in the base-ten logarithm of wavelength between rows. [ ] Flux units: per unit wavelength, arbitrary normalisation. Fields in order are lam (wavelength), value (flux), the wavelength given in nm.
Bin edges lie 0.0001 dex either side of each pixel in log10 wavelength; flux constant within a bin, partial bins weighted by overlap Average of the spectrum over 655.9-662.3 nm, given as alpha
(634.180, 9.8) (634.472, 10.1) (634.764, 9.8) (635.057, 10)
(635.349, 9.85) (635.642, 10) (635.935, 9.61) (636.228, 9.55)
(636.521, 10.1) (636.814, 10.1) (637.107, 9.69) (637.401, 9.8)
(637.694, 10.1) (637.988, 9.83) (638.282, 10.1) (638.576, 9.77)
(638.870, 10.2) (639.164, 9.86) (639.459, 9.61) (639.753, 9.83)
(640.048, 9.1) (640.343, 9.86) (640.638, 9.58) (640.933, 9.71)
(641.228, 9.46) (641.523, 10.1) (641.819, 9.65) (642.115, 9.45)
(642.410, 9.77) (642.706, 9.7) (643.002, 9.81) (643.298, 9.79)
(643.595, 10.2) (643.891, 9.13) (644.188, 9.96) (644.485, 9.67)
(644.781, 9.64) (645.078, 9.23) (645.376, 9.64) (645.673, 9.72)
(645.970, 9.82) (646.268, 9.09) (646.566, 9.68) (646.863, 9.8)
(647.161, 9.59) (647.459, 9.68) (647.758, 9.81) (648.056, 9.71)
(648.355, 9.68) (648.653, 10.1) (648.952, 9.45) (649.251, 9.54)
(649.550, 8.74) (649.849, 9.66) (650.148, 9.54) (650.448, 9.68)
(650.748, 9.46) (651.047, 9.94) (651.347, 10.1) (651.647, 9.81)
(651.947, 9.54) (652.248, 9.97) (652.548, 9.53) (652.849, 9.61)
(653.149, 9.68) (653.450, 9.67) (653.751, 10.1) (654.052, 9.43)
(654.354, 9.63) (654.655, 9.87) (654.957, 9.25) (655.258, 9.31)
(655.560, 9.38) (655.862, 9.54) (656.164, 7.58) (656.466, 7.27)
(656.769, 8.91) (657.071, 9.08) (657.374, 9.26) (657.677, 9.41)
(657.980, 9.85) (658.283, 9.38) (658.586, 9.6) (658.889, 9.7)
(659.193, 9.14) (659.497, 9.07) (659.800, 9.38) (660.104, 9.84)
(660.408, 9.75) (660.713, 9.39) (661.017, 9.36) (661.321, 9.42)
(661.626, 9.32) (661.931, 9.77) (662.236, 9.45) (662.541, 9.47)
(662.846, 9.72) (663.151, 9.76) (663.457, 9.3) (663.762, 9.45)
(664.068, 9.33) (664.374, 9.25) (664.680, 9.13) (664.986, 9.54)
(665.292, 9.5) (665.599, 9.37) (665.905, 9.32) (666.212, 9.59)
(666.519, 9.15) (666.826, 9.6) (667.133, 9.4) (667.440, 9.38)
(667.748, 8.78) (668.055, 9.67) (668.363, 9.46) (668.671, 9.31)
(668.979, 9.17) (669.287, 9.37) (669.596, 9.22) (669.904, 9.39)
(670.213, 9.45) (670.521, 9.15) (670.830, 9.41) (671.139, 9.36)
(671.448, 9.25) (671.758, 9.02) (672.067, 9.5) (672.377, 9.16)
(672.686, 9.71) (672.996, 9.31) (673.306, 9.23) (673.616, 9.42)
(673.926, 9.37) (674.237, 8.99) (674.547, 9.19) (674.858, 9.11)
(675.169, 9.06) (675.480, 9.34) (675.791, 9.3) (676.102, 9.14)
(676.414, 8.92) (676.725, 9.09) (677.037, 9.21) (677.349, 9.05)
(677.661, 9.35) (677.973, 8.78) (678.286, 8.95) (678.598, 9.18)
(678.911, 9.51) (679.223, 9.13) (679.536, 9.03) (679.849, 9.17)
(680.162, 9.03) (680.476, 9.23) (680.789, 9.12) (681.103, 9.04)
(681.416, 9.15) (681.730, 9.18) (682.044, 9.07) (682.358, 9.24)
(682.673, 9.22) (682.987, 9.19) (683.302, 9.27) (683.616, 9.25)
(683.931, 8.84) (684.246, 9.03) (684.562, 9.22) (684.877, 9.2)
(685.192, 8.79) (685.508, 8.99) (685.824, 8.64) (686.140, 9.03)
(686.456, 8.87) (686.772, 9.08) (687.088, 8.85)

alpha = 9.24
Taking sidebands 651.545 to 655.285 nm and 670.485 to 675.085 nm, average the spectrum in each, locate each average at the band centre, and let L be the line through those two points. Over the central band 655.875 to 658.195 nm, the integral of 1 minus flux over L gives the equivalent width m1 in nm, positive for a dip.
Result 0.18 nm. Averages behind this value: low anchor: 9.66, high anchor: 9.28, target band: 8.83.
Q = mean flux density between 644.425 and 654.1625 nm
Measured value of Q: 9.65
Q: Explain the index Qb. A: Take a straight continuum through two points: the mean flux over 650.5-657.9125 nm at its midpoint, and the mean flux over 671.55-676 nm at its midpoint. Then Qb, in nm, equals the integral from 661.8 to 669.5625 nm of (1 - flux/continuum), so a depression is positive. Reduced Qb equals -0.07 nm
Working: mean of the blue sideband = 9.4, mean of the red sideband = 9.26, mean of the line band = 9.41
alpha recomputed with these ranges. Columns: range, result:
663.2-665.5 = 9.37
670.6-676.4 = 9.26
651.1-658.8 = 9.4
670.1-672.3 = 9.3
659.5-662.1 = 9.5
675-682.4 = 9.13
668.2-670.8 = 9.32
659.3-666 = 9.45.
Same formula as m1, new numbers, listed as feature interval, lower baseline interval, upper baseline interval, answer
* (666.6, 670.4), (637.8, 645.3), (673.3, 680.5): -0.023 nm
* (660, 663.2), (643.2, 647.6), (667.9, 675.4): -0.043 nm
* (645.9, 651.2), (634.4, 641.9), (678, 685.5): 0.026 nm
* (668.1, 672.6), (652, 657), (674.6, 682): -0.063 nm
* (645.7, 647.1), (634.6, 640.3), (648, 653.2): 0.015 nm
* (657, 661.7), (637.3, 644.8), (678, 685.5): 0.015 nm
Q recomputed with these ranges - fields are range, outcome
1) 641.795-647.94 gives 9.66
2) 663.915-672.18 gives 9.33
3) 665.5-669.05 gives 9.35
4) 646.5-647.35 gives 9.7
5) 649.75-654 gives 9.73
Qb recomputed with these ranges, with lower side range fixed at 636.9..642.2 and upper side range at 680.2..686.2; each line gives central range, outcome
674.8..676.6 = 0.012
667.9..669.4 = -0.013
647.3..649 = -0.021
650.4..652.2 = -0.035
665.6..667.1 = -0.009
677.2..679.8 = 0.010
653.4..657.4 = 0.158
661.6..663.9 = -0.033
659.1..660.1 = 0.017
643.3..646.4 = 0.021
